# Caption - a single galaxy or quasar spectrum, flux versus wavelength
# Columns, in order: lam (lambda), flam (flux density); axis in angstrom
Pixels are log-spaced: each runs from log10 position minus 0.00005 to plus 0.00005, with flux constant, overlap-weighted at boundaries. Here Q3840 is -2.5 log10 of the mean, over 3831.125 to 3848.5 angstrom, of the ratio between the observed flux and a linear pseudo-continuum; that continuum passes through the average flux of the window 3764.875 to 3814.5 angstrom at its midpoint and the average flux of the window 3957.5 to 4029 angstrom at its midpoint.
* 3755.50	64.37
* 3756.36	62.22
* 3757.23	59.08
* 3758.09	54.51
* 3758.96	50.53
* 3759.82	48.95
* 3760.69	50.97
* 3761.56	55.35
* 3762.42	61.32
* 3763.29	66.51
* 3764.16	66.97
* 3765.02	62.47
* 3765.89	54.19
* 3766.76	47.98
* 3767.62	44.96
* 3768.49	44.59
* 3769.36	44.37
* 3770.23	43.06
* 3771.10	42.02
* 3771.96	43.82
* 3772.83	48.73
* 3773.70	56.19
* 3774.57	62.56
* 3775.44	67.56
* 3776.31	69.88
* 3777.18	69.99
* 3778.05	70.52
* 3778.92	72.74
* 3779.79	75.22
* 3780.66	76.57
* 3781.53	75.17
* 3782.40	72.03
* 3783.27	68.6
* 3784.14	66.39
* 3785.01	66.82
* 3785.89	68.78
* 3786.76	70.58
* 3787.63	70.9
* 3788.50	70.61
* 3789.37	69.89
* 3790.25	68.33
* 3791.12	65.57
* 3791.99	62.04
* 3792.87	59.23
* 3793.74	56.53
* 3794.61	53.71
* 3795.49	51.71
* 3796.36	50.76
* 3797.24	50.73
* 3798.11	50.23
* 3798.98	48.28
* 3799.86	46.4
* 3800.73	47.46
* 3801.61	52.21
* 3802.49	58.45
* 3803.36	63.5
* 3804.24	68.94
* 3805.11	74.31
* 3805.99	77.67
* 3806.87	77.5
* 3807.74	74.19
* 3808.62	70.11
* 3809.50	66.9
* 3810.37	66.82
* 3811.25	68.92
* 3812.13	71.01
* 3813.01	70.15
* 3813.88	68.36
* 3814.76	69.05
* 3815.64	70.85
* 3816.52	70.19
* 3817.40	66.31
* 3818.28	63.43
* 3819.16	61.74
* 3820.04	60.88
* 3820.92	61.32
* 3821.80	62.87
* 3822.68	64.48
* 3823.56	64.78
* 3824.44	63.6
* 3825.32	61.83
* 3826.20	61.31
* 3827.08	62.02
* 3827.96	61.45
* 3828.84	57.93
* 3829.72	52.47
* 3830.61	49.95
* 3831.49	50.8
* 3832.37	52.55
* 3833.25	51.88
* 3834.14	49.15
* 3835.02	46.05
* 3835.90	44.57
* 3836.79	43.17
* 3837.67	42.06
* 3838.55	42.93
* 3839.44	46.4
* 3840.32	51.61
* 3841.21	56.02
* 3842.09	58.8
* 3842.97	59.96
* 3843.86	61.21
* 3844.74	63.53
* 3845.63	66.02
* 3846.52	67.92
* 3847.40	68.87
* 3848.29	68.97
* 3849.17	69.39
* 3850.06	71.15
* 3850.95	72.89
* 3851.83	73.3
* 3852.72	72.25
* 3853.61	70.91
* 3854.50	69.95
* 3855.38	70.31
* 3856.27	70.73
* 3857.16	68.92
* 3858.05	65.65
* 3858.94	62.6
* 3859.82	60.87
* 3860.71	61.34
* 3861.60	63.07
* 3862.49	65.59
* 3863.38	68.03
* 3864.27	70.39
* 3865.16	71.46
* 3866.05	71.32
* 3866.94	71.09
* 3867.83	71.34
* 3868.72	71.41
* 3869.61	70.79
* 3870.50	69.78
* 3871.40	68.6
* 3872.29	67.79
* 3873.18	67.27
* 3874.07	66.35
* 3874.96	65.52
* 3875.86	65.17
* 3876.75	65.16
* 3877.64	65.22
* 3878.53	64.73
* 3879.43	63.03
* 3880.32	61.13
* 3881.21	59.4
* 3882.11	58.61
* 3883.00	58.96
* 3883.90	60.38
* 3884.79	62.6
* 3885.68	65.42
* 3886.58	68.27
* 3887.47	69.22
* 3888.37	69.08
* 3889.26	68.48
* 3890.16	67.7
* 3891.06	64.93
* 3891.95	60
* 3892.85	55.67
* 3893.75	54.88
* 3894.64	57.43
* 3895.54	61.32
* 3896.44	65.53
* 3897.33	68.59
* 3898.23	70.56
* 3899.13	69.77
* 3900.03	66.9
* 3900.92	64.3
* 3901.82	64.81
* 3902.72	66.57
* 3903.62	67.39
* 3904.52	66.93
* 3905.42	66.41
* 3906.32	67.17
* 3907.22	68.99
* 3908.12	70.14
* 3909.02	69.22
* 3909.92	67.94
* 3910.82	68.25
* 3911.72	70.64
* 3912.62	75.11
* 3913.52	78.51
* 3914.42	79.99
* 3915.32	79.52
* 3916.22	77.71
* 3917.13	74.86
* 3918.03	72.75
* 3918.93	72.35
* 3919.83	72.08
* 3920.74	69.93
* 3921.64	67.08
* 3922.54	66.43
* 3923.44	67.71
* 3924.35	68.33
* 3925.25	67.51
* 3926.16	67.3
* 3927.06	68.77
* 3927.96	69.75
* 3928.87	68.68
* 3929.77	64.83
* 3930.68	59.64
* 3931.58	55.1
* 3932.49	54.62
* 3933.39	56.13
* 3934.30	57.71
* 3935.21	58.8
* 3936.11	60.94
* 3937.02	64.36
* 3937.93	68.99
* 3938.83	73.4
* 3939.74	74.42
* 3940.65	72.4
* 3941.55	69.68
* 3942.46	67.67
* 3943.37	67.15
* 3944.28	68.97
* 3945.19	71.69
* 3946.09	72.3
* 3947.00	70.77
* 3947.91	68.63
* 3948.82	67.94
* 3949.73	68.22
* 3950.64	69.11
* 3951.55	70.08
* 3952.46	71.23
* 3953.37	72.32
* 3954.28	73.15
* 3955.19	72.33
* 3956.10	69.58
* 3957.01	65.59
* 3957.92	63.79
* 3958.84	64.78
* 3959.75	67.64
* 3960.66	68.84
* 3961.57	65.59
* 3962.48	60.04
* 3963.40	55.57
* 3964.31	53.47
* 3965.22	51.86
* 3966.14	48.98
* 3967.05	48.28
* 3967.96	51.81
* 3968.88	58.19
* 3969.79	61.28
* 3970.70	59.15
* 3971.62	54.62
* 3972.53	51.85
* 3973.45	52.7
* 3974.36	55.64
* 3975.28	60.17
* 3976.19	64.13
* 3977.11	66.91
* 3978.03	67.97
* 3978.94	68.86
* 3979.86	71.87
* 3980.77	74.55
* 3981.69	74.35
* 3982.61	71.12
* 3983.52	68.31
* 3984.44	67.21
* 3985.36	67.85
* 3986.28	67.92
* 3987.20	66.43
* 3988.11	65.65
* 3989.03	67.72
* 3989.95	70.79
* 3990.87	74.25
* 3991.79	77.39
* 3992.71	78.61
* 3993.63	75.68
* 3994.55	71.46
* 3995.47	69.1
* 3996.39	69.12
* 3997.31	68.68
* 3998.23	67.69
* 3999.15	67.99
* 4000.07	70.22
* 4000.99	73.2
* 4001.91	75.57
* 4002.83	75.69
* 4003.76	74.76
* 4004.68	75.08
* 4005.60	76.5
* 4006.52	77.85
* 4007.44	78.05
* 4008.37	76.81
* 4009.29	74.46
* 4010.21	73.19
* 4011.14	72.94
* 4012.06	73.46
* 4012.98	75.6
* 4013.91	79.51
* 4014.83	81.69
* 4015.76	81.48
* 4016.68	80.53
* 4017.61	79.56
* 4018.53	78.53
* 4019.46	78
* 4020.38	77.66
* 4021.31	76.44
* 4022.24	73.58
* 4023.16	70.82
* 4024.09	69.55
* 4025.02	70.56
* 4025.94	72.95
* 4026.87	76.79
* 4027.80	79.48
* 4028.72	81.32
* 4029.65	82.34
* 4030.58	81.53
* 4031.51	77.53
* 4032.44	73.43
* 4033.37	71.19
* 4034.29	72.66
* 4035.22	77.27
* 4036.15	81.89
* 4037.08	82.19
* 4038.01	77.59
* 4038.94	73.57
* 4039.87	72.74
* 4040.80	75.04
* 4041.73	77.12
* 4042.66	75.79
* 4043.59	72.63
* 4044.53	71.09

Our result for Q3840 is 0.174 mag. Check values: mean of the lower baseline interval 62.1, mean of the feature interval 54.5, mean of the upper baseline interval 69.3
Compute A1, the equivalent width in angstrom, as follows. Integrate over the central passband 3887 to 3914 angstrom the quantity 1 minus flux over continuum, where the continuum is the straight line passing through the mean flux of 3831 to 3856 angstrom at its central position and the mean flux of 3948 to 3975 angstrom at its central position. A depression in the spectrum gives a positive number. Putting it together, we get -2.7 angstrom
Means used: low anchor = 59.5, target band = 66.8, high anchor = 61.9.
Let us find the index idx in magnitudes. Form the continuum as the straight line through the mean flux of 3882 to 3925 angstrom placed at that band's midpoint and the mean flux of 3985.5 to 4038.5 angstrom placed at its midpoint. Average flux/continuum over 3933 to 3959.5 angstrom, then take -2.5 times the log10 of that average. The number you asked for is 0.04 mag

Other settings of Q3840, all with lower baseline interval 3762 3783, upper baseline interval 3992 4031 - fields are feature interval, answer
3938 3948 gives 0.004 mag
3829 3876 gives 0.045 mag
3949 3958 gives 0.029 mag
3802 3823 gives -0.087 mag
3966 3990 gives 0.160 mag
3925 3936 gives 0.129 mag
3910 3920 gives -0.082 mag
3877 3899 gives 0.066 mag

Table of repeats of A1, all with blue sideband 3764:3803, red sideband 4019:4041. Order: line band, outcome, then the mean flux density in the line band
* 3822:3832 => 0.5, 59.2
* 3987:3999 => 0.4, 71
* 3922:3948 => 1.3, 66.3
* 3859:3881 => -0.5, 66.8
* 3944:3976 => 3.8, 63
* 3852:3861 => -0.4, 67.6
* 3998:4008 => 0.0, 74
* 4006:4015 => -0.2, 76.2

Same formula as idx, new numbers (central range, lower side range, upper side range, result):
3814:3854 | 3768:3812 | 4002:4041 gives 0.084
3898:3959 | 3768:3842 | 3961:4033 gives -0.030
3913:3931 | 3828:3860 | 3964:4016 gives -0.103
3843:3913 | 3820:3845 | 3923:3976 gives -0.139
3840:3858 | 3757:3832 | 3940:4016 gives -0.053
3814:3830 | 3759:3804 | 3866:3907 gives -0.028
